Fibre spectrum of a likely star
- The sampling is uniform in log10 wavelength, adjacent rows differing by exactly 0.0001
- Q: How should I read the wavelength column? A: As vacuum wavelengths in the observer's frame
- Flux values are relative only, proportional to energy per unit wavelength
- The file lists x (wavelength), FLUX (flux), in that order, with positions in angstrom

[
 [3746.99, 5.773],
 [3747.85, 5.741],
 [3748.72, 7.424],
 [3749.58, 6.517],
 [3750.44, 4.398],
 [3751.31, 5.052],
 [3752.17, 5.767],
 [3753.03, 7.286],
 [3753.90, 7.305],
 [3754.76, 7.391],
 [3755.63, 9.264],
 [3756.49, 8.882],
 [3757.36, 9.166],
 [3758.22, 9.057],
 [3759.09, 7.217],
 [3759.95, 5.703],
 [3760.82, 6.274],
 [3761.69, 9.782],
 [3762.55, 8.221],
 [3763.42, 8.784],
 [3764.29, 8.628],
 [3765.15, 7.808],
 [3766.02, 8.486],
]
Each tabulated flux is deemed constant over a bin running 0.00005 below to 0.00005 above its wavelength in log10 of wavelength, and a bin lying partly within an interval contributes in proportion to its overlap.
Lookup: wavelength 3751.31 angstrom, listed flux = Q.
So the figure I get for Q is 5.052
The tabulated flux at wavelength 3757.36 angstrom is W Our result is 9.166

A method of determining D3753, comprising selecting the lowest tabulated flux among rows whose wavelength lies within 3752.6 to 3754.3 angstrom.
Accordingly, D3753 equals 7.286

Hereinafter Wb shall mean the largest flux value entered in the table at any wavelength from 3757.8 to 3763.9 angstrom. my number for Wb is 9.782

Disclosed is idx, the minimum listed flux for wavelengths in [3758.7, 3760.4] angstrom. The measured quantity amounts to 5.703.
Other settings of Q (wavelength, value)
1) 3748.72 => 7.424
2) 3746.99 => 5.773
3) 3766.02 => 8.486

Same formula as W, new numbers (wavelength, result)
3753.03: 7.286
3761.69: 9.782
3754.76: 7.391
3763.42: 8.784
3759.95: 5.703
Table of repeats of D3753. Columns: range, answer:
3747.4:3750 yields 5.741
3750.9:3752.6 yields 5.052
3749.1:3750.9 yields 4.398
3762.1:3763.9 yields 8.221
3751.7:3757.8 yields 5.767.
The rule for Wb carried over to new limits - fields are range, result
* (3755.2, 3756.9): 9.264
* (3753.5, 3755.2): 7.391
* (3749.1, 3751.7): 6.517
